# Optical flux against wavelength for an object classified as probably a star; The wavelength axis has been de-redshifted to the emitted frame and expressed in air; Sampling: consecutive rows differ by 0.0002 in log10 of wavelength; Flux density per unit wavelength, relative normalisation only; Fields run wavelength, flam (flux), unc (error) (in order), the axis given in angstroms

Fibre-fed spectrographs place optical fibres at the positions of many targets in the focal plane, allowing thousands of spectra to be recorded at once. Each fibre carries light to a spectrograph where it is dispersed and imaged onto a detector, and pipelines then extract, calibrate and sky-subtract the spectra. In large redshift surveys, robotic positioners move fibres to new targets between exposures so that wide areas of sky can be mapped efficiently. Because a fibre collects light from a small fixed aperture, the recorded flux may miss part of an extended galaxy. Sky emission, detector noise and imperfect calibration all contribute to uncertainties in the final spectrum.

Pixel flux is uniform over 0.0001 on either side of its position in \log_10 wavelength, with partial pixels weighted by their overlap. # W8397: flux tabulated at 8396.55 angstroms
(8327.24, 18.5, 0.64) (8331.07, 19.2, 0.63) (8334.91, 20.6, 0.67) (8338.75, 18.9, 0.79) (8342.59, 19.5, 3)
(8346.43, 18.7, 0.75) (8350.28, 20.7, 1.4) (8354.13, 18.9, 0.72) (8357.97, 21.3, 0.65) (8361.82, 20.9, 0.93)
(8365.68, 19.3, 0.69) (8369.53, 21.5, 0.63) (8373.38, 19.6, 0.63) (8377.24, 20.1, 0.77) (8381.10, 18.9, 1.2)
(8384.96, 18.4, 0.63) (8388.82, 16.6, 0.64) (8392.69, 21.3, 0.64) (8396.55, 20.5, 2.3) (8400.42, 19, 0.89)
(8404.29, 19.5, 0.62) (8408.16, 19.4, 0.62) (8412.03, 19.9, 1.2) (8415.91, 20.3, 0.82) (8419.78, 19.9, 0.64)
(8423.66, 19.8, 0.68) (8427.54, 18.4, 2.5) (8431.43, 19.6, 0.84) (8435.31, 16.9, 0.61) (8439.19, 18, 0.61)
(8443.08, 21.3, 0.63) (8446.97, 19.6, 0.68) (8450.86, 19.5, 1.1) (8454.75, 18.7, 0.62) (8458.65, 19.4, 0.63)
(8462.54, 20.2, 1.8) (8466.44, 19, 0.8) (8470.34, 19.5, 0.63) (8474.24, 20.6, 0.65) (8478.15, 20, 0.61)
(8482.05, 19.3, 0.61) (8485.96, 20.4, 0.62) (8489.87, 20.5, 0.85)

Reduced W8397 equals 20.5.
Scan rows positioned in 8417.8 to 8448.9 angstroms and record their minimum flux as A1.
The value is 16.9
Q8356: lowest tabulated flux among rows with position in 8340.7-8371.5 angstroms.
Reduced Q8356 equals 18.7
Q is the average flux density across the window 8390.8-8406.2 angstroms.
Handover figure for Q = 20.1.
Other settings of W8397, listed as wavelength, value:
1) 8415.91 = 20.3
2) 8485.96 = 20.4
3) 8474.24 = 20.6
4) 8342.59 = 19.5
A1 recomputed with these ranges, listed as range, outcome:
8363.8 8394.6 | 16.6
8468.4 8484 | 19.3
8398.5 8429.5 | 18.4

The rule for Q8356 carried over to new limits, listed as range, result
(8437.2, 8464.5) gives 18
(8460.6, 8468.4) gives 19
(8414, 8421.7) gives 19.9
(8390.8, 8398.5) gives 20.5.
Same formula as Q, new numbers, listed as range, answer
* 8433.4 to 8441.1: 17.5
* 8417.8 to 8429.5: 19.4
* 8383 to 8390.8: 17.5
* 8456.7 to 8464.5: 19.8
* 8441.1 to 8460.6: 19.7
